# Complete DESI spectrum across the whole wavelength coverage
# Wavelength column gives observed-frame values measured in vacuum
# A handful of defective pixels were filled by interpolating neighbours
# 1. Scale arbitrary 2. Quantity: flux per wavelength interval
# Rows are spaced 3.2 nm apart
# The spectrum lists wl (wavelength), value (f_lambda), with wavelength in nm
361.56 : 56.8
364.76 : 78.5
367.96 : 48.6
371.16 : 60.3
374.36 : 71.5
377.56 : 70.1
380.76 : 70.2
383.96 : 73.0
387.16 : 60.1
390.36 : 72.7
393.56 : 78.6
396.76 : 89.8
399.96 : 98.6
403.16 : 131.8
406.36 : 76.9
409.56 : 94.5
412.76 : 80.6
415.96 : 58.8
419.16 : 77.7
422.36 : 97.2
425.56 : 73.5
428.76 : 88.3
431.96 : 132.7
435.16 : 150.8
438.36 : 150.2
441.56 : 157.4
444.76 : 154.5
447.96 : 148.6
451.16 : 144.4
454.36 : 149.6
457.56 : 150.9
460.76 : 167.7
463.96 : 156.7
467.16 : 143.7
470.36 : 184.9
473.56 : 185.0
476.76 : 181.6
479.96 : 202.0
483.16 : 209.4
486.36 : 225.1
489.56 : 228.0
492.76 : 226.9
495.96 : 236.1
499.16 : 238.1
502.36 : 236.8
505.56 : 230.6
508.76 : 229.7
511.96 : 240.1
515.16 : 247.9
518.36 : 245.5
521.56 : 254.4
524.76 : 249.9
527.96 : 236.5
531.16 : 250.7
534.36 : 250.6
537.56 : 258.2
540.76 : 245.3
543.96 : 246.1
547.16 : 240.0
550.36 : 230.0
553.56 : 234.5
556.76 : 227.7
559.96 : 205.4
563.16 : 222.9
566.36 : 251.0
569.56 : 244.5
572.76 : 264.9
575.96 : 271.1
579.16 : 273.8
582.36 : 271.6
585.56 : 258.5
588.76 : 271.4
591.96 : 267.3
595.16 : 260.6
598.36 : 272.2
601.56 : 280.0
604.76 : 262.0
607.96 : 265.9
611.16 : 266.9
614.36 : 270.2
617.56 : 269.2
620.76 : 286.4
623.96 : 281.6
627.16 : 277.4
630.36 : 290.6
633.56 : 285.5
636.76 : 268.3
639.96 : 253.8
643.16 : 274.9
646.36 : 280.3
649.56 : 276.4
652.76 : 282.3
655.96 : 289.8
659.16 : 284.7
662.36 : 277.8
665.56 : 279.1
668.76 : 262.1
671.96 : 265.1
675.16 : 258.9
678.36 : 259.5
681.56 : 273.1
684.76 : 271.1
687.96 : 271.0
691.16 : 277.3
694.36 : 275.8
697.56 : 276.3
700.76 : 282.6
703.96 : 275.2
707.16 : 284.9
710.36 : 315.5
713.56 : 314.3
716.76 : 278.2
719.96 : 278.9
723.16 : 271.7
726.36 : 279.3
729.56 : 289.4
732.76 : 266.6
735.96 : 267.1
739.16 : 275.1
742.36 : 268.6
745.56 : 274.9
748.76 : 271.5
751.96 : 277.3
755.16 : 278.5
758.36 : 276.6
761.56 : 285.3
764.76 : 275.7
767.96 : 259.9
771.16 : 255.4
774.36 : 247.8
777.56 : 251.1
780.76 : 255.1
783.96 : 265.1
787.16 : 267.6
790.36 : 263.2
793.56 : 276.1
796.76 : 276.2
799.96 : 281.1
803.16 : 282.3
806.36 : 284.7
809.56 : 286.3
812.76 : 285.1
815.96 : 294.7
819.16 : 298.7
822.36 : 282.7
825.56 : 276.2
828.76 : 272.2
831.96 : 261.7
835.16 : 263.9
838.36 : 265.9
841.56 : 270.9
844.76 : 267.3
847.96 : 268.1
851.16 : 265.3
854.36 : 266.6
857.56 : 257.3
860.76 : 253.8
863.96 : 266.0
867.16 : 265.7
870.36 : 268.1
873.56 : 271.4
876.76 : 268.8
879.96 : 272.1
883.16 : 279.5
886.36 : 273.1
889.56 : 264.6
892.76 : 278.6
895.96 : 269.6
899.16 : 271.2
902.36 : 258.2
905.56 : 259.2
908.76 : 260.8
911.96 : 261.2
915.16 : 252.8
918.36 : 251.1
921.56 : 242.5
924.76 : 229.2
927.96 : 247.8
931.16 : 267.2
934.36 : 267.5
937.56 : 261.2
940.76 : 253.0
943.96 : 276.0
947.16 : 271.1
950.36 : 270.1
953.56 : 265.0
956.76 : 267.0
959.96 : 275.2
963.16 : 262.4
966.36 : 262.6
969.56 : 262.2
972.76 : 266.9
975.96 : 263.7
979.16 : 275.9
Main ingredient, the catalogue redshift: 0.083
